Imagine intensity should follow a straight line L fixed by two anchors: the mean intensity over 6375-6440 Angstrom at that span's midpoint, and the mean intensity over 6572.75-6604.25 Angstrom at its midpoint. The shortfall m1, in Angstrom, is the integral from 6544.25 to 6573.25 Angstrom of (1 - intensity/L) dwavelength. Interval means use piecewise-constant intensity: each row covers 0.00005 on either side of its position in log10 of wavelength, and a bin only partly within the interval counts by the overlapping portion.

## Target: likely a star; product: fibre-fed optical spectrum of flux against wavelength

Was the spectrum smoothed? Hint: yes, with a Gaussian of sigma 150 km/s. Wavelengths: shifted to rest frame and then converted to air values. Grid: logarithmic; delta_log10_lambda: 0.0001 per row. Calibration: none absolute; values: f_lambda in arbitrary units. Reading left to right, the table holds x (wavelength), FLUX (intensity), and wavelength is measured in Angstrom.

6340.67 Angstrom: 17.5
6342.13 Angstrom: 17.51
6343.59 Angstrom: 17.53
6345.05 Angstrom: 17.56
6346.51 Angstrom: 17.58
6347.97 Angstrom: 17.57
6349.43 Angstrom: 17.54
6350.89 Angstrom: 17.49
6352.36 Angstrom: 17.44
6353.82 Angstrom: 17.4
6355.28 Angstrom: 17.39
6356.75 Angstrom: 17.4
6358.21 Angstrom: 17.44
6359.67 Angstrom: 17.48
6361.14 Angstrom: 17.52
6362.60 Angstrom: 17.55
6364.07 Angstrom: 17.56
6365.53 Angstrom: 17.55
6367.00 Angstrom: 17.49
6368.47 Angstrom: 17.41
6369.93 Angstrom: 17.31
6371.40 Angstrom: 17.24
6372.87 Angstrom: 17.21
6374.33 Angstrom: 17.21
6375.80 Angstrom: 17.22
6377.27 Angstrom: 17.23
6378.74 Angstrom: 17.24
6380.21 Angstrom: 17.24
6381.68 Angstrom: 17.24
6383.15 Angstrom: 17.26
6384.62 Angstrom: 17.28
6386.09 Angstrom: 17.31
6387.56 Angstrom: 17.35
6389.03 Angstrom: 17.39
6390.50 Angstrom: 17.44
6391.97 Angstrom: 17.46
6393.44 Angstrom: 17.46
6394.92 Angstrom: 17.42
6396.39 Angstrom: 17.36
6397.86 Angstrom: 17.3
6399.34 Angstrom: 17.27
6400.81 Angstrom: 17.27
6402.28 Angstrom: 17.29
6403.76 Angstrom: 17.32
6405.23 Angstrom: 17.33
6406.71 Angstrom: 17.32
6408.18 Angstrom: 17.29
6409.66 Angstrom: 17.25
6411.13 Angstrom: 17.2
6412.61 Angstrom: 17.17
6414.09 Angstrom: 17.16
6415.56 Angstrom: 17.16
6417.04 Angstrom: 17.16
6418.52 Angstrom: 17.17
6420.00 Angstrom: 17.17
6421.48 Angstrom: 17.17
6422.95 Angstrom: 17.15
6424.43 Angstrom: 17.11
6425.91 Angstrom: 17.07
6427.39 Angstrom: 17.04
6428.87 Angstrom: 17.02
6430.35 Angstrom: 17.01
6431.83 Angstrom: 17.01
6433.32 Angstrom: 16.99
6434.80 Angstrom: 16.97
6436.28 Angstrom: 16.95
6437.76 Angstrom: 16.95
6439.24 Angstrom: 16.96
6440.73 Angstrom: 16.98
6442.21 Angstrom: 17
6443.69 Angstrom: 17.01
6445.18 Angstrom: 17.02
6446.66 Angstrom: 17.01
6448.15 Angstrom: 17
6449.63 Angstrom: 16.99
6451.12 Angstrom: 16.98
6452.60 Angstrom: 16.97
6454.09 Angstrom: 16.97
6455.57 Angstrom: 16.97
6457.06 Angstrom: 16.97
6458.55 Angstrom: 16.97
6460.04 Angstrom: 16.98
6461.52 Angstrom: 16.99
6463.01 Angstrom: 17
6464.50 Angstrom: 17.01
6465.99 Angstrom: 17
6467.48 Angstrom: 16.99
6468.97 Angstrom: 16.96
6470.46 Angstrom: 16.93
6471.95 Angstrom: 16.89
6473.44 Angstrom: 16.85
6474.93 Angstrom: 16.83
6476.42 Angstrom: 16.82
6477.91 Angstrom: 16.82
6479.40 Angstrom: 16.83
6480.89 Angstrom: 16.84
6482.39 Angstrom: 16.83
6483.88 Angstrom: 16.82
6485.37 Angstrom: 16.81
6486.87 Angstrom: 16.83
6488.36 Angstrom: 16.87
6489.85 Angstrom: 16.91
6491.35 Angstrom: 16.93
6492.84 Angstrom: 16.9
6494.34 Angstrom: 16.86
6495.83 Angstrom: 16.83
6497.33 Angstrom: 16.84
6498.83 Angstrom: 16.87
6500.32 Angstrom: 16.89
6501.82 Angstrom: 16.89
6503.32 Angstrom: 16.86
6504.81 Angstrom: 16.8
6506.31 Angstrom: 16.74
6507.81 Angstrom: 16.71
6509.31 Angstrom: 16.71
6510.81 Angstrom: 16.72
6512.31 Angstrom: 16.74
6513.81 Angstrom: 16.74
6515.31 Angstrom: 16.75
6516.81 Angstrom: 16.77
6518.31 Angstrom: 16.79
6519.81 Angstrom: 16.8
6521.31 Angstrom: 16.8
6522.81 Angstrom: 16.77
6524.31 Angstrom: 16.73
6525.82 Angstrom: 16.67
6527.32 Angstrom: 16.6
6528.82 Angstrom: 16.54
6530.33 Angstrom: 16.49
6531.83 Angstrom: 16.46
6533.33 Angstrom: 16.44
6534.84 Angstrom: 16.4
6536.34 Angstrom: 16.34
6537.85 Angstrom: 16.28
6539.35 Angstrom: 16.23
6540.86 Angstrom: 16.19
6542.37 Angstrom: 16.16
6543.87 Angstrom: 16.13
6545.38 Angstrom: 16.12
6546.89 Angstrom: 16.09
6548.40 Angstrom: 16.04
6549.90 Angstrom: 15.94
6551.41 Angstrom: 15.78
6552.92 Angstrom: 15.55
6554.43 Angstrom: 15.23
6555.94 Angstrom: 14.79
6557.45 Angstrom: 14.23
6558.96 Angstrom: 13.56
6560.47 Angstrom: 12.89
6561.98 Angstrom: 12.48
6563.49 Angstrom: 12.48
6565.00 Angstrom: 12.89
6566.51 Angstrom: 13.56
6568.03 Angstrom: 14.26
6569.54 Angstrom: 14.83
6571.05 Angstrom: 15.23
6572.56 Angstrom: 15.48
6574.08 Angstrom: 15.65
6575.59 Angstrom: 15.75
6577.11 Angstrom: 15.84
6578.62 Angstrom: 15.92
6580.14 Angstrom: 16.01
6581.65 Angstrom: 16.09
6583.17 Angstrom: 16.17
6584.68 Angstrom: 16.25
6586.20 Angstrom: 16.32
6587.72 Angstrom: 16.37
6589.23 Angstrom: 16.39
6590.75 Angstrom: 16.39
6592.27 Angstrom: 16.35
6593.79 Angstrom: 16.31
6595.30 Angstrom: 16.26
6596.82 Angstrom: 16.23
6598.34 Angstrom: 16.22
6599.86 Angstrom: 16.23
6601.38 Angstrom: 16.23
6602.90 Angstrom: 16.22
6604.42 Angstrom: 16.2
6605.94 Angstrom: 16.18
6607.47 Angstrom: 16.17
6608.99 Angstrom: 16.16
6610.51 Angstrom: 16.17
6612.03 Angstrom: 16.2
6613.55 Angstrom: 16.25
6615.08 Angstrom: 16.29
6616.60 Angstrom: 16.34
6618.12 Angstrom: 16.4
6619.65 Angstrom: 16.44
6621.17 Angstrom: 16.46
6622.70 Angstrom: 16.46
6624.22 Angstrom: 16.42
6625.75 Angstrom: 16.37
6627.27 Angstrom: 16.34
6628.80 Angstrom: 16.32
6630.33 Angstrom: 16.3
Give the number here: 3.0 Angstrom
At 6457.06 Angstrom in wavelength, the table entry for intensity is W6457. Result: 16.97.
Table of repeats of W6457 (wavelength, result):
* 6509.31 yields 16.71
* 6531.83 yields 16.46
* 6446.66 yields 17.01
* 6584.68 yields 16.25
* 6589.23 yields 16.39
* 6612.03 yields 16.2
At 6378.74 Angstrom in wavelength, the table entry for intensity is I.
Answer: 17.24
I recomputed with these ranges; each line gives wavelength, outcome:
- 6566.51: 13.56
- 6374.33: 17.21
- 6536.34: 16.34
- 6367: 17.49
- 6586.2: 16.32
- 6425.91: 17.07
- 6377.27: 17.23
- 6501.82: 16.89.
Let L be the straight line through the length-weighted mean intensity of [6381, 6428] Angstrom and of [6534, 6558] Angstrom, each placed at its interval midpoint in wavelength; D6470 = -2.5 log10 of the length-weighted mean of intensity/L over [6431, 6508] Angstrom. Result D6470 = -0.02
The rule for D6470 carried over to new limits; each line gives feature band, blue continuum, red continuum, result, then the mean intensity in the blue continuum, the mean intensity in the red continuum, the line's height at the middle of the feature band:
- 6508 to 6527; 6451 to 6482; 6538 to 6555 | -0.028 mag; 16.9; 16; 16.3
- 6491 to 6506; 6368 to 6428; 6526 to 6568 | -0.060 mag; 17.3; 15.3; 16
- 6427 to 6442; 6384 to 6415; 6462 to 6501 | 0.010 mag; 17.3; 16.9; 17.1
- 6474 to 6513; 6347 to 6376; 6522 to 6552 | -0.015 mag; 17.4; 16.3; 16.6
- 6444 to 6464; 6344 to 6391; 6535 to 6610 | -0.023 mag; 17.4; 15.6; 16.6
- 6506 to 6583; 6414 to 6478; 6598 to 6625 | 0.056 mag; 17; 16.3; 16.6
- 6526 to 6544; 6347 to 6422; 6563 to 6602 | -0.023 mag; 17.3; 15.6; 16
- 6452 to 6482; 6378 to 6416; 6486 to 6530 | 0.003 mag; 17.3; 16.8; 17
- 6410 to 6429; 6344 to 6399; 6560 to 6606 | -0.012 mag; 17.4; 15.5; 17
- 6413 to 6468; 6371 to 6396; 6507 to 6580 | -0.018 mag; 17.3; 15.7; 16.7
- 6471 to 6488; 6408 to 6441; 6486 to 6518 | 0.004 mag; 17.1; 16.8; 16.9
